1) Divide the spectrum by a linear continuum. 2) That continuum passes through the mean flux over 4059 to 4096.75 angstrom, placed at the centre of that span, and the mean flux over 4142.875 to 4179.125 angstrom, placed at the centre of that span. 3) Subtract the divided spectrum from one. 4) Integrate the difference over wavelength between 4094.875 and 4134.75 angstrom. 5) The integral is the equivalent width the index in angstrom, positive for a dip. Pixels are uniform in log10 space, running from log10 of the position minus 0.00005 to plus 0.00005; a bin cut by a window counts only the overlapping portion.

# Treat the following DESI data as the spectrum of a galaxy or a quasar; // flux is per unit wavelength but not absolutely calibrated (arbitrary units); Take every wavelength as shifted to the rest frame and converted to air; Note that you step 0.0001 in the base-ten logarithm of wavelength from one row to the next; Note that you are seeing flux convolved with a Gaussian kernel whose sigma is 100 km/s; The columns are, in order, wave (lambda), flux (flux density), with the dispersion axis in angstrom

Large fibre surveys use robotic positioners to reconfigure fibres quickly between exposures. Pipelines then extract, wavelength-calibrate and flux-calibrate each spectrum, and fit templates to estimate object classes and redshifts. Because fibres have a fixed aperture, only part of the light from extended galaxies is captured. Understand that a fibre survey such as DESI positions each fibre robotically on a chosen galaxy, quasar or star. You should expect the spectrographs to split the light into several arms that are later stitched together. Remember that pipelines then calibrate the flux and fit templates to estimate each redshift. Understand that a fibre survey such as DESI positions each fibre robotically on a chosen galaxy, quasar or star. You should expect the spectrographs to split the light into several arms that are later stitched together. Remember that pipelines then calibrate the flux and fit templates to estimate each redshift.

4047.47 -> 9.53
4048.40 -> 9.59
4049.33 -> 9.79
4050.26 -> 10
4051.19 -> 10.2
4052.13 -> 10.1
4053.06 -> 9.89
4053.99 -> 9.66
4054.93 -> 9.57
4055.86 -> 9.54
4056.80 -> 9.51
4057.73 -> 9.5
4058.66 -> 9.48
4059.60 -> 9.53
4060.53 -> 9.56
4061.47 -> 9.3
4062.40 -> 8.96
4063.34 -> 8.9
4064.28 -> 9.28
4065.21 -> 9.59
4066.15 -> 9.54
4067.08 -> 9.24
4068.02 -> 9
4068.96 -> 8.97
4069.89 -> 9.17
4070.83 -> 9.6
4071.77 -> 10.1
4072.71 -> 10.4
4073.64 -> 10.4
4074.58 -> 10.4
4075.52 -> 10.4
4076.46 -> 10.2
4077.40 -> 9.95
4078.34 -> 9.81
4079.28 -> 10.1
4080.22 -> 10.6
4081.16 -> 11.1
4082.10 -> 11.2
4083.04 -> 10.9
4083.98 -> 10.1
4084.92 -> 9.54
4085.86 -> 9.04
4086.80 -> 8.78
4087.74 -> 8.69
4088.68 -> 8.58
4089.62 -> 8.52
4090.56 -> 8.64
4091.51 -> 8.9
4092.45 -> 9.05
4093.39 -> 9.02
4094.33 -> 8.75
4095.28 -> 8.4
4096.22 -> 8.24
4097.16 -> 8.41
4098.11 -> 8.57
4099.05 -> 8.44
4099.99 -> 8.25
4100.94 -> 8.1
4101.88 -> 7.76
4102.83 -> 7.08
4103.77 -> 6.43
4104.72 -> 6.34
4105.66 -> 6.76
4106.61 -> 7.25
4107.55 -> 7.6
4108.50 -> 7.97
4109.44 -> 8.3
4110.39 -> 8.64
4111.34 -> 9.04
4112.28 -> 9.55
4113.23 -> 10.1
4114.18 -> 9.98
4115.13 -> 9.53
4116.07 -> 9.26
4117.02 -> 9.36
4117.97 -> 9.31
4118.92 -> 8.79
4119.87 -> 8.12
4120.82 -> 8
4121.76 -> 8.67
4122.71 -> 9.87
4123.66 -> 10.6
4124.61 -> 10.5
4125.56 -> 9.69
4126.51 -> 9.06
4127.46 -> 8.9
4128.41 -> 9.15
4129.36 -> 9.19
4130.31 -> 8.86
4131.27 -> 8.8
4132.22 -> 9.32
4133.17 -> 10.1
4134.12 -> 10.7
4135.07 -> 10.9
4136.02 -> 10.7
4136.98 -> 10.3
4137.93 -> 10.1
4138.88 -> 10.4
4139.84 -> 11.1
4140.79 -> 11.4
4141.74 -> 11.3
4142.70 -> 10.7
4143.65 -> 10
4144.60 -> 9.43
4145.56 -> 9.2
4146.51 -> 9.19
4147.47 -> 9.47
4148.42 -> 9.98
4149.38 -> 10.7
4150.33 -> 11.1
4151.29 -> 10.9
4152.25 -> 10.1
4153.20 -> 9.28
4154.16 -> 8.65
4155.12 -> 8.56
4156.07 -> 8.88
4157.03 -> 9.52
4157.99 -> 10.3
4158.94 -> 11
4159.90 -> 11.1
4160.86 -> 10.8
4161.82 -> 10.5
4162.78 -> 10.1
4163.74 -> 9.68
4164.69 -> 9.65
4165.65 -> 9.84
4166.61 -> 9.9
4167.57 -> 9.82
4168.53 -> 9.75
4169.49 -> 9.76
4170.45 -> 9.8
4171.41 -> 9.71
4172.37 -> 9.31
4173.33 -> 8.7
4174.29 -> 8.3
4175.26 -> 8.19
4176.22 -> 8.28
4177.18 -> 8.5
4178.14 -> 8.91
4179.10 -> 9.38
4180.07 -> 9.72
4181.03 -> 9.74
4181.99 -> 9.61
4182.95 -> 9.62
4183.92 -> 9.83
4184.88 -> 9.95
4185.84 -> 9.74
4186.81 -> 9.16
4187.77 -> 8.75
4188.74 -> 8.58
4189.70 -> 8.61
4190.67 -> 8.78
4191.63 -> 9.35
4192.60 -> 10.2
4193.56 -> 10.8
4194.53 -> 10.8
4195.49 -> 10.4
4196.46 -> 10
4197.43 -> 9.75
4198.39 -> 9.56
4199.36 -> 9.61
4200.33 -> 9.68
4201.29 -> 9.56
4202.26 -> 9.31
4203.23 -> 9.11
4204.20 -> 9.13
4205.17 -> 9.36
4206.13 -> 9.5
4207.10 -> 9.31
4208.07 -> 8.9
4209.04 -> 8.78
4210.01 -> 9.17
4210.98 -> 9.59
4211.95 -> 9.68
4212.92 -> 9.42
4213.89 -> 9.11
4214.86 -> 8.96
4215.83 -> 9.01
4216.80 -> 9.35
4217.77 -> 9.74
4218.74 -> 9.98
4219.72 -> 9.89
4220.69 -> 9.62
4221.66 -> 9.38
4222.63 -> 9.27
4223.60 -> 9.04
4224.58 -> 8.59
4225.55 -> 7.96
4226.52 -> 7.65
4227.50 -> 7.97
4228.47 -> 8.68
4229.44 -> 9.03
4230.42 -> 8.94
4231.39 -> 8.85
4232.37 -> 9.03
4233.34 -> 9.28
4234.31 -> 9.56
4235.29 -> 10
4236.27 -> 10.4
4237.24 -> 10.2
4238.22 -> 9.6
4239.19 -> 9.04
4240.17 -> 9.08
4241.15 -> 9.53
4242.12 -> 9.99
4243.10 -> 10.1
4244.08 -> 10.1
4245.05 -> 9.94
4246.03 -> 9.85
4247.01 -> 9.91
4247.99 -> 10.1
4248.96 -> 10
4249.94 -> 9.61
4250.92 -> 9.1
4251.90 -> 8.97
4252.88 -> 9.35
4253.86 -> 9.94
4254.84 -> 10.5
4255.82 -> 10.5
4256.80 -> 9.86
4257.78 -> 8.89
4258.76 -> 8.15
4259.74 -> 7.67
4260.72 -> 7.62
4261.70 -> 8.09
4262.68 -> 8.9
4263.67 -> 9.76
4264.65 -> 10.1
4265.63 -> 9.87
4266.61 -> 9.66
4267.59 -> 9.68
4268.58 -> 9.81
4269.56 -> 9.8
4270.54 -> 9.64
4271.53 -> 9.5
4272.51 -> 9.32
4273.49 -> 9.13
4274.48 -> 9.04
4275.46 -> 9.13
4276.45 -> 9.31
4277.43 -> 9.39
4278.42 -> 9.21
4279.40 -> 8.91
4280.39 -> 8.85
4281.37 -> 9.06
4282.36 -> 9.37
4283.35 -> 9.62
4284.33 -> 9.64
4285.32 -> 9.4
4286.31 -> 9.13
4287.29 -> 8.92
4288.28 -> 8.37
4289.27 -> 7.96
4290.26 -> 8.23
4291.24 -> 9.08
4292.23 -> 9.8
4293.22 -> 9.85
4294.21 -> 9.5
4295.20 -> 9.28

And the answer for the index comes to 3.4 angstrom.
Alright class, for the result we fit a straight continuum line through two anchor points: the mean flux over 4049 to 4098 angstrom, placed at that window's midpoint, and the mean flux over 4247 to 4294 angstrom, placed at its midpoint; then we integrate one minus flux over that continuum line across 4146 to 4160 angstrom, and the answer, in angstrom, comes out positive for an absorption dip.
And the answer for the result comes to -0.7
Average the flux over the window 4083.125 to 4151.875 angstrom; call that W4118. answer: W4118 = 9.2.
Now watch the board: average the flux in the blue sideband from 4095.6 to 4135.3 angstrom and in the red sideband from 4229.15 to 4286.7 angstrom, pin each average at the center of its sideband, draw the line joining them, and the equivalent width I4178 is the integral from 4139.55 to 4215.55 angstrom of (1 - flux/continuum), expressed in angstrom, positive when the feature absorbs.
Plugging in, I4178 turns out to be -4.8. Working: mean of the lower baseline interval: 8.79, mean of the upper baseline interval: 9.42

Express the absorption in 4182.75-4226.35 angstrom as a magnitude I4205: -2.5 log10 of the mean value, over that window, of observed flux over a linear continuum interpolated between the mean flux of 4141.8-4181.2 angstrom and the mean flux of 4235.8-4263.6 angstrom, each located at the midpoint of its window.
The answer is 0.02 mag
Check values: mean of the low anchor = 9.68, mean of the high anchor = 9.47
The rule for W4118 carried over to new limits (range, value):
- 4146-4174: 9.85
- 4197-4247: 9.34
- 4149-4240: 9.47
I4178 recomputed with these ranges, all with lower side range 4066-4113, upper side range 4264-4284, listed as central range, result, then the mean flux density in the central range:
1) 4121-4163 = -3.9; 9.97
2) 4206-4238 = 0.3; 9.21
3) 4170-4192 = 0.1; 9.15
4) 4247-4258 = -0.4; 9.74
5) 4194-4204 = -0.6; 9.76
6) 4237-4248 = -0.5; 9.76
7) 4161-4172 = -0.9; 9.89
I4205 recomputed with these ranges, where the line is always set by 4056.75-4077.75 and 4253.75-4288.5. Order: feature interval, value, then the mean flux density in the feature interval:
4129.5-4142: -0.08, 10.3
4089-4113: 0.17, 8.18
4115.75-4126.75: 0.03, 9.27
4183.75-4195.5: -0.02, 9.58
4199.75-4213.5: 0.01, 9.32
